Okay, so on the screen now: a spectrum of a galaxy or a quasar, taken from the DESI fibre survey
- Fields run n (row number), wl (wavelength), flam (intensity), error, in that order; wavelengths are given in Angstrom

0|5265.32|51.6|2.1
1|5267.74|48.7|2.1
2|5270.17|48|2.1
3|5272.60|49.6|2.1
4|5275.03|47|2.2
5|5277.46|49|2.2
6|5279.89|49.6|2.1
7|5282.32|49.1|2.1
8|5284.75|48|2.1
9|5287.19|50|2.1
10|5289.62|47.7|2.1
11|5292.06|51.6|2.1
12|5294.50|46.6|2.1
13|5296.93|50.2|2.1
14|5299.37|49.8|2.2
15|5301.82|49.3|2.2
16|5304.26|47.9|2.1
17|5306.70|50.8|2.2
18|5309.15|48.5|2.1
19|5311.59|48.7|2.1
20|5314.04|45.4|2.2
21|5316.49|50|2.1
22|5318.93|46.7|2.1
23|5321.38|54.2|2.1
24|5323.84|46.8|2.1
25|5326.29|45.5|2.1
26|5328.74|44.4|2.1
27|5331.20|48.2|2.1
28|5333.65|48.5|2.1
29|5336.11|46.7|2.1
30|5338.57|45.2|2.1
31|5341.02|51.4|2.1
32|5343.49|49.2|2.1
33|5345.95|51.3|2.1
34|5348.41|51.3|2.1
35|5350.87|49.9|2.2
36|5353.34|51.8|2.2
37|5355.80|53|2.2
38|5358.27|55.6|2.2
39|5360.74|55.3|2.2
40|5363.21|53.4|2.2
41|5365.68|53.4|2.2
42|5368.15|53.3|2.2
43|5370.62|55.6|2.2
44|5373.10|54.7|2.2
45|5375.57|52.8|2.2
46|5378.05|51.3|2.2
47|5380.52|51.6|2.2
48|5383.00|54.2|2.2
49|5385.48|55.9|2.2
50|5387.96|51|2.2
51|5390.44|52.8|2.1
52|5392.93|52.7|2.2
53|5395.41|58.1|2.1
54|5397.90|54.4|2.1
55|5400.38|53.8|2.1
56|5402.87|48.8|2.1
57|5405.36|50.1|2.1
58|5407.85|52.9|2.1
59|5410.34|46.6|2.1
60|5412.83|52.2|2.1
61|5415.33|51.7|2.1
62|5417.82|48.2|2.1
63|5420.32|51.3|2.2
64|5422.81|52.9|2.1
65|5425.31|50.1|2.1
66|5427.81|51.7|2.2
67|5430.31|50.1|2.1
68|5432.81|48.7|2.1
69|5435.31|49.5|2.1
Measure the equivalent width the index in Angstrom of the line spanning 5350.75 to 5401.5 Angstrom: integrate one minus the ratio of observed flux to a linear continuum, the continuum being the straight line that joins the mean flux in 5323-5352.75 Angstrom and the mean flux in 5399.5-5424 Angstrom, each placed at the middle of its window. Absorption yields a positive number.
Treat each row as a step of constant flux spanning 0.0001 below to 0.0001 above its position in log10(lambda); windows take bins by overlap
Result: -4.13 Angstrom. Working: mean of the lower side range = 48.3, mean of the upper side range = 50.8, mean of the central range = 53.6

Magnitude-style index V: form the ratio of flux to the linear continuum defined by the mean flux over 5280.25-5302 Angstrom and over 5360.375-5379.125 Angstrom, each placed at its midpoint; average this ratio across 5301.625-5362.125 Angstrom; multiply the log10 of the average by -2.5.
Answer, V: 0.044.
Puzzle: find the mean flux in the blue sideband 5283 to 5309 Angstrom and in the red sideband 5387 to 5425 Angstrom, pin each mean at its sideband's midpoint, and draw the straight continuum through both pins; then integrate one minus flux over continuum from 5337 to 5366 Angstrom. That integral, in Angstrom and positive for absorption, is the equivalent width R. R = -0.7 Angstrom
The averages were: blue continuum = 49.2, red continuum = 51.8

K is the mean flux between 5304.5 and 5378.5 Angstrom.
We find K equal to 50.4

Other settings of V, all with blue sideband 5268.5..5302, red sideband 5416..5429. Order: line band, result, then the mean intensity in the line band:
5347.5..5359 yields -0.05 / 52.2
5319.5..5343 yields 0.04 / 47.9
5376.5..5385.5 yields -0.05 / 52.9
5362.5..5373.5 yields -0.08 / 54.1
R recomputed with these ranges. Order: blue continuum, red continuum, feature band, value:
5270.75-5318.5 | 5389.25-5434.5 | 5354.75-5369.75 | -1.1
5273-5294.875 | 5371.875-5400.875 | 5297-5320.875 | 0.6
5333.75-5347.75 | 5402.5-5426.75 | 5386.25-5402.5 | -1.1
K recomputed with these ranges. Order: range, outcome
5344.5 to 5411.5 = 52.8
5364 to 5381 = 53.3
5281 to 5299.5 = 49.1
